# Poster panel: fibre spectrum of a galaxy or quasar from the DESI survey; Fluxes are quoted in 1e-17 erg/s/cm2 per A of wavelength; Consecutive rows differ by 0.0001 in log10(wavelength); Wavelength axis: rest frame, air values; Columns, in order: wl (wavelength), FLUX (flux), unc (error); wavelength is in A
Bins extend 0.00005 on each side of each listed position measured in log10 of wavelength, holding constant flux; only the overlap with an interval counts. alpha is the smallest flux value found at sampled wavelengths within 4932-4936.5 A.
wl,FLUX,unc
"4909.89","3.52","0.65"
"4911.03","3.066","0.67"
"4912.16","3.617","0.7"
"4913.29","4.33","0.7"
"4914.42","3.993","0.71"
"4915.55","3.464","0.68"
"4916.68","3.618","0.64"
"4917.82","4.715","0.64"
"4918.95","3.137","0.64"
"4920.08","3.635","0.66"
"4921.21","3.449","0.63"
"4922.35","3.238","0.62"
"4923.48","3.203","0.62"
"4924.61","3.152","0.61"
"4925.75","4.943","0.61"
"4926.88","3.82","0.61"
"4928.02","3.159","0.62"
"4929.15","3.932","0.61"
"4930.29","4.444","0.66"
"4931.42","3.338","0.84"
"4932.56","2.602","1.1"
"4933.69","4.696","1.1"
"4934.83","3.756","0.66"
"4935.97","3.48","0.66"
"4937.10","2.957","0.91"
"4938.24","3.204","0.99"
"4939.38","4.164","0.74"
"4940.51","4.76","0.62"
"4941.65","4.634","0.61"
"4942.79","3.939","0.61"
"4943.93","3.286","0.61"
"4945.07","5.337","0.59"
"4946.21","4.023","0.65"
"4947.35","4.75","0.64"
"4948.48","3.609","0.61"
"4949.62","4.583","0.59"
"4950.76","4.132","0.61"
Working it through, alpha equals 2.602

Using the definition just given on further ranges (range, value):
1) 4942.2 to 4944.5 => 3.286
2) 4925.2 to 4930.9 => 3.159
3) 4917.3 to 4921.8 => 3.137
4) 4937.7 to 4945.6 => 3.204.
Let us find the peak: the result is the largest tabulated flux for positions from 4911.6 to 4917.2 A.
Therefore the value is 4.33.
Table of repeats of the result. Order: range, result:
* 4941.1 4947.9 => 5.337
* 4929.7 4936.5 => 4.696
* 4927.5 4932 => 4.444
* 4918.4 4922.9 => 3.635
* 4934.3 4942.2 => 4.76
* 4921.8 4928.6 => 4.943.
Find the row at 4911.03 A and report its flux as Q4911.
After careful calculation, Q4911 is 3.066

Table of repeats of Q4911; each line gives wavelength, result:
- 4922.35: 3.238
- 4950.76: 4.132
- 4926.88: 3.82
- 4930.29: 4.444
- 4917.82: 4.715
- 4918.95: 3.137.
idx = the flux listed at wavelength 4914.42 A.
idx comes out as 3.993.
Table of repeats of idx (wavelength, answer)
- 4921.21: 3.449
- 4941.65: 4.634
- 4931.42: 3.338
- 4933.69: 4.696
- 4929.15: 3.932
